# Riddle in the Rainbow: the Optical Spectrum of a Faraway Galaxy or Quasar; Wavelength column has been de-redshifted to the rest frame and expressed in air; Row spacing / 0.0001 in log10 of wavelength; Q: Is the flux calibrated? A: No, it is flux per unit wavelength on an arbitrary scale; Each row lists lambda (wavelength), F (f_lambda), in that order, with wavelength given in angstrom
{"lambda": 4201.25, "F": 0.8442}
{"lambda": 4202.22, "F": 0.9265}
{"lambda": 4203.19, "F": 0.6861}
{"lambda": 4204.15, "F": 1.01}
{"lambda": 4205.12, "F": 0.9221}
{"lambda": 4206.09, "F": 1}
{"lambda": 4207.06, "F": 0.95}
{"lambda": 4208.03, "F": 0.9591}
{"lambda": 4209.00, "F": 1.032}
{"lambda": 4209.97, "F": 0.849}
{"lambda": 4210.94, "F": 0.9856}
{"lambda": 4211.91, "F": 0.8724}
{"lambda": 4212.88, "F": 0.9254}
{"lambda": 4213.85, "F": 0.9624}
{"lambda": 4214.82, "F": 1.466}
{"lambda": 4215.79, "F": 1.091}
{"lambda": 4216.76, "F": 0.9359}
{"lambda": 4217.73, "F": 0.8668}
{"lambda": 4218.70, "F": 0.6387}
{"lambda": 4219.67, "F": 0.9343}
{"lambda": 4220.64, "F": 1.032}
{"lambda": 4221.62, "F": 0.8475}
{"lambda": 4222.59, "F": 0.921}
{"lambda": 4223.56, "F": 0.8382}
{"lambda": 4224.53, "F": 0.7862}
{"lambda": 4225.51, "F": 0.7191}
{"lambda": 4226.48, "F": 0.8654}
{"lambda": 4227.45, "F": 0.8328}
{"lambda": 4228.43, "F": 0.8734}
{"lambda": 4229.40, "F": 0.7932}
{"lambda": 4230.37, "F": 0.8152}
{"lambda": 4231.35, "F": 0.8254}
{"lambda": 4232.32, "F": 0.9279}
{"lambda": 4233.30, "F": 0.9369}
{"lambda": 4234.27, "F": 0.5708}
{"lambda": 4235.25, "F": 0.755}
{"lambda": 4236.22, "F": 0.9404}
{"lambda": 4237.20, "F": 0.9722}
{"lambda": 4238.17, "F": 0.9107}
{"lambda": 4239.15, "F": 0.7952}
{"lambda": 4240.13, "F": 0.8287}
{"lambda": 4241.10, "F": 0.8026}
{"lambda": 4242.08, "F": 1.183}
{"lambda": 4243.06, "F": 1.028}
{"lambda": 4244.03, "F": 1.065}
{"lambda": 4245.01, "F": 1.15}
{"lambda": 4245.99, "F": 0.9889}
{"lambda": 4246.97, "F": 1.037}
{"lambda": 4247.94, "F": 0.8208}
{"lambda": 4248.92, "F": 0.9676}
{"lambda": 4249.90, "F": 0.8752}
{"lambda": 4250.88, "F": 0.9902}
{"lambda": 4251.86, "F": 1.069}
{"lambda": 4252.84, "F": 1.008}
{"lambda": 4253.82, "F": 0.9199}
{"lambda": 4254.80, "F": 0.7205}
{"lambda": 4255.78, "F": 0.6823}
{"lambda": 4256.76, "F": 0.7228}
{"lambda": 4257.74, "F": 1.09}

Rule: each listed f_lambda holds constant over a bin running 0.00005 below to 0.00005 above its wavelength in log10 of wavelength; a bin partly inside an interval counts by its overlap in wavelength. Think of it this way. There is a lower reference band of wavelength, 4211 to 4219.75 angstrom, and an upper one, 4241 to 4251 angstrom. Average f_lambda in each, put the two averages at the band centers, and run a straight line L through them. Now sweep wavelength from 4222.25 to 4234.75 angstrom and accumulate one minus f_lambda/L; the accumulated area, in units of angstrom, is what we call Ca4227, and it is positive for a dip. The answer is 2.03 angstrom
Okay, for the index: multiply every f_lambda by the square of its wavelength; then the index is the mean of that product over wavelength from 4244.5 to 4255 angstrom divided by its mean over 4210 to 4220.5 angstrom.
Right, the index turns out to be 1.0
